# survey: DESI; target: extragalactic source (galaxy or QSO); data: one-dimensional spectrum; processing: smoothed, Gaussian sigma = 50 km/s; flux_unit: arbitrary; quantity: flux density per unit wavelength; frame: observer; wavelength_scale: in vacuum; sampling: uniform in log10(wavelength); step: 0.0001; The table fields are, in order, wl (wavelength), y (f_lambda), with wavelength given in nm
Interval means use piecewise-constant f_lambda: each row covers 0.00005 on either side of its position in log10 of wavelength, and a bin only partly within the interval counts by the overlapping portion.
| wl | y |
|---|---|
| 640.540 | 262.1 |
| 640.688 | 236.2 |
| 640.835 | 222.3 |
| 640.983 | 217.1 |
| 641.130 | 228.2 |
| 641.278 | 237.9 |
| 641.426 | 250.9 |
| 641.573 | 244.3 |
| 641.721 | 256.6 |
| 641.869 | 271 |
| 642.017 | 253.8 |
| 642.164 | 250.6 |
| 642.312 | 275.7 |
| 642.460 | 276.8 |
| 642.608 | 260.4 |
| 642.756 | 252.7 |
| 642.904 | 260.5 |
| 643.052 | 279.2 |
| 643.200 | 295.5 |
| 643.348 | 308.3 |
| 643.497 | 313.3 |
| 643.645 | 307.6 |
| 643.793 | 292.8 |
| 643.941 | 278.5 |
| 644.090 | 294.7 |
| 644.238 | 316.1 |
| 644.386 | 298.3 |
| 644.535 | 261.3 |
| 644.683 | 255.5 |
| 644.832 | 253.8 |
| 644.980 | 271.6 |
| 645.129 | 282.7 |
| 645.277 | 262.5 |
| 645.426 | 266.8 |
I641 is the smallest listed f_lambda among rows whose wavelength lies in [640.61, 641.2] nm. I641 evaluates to 217.1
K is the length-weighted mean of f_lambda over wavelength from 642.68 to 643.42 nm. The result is 279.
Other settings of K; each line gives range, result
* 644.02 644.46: 304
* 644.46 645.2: 265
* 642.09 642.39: 264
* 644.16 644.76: 283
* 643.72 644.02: 285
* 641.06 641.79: 244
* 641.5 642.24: 255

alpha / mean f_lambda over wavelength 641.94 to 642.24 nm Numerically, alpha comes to 253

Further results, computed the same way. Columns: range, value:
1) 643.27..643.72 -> 309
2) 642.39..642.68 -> 268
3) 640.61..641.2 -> 226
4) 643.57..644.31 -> 298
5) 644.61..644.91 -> 255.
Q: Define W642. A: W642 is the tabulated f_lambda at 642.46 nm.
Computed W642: 276.8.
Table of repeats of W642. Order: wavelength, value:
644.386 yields 298.3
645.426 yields 266.8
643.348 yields 308.3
